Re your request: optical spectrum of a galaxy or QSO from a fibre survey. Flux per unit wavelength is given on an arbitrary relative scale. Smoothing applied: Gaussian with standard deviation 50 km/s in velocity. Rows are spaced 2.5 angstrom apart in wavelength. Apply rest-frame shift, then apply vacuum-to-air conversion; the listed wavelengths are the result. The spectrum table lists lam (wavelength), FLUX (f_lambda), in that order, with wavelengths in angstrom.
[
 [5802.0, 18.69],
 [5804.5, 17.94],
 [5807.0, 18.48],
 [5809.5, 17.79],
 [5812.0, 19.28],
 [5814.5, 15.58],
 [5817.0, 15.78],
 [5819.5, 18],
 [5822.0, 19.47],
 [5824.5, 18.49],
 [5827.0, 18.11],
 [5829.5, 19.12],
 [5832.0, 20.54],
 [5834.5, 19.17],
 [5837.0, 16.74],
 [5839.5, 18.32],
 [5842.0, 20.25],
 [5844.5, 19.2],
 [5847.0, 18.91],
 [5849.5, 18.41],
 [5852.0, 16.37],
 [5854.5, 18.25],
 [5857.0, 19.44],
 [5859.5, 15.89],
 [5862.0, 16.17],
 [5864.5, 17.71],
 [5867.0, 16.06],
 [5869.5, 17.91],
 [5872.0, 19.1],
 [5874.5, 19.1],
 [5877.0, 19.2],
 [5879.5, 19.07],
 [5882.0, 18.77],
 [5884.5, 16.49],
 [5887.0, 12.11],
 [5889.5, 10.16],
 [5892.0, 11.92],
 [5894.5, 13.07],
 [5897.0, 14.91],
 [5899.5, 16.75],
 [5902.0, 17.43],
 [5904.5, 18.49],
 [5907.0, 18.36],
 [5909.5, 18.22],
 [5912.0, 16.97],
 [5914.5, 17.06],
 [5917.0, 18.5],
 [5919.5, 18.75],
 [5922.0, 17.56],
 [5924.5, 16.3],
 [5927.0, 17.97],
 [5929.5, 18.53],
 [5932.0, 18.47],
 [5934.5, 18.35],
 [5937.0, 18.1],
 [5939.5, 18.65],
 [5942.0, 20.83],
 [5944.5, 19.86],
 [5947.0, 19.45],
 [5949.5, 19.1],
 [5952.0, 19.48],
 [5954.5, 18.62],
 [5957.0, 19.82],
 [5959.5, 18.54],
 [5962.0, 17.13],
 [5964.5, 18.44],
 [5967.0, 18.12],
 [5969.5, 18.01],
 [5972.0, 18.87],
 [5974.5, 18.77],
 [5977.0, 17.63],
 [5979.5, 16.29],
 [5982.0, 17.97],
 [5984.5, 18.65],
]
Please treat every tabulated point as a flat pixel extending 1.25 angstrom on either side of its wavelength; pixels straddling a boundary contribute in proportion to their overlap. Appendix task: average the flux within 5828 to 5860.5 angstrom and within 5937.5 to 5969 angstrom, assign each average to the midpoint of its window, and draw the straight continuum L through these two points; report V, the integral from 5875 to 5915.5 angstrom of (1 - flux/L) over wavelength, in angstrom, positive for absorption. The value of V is 5.4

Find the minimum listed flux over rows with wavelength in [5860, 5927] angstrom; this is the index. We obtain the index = 10.16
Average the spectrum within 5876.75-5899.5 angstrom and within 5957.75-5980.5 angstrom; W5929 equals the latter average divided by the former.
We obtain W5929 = 1.20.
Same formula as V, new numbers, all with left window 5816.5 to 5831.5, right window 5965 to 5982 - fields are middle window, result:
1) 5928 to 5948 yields -1.0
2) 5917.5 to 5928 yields 0.2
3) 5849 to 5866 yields 0.8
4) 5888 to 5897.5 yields 3.1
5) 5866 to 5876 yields 0.1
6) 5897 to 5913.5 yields 0.6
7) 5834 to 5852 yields -0.2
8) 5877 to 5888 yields 0.7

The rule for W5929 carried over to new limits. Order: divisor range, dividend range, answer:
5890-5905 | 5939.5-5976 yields 1.26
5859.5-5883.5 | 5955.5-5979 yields 1.02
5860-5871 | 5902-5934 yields 1.06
